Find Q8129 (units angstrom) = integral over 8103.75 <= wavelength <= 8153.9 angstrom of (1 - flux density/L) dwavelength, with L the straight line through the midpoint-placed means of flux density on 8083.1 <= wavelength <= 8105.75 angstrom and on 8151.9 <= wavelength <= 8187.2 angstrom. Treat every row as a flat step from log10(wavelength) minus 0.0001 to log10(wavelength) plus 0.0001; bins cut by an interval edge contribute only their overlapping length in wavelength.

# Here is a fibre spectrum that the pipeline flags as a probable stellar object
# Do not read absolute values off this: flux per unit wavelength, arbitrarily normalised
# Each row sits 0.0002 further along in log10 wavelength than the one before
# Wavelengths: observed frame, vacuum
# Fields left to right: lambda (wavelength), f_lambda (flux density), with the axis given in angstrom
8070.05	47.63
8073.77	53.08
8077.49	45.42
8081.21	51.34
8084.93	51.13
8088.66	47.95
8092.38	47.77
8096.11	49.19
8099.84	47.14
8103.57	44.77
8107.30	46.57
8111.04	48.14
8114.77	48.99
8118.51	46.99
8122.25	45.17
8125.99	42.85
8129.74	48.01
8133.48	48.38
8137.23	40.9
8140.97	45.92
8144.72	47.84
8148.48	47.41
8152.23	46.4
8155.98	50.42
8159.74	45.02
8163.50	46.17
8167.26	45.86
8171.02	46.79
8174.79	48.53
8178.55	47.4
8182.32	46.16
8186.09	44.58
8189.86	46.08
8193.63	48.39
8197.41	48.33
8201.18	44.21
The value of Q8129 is 1.1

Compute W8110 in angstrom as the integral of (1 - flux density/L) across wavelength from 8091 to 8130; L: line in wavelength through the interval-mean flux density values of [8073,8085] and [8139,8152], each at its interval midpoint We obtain 1.3 angstrom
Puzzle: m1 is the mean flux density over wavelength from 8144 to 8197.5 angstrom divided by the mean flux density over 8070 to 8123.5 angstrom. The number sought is 0.98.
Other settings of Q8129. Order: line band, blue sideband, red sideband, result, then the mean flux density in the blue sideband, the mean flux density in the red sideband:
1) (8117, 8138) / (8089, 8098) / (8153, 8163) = 0.99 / 48.4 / 47.4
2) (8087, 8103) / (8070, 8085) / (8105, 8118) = 0.32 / 49.8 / 47.7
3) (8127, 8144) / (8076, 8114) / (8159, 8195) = 0.53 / 48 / 46.5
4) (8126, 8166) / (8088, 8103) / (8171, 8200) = 0.72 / 47.7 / 47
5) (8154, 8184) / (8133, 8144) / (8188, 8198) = -0.44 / 45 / 47.5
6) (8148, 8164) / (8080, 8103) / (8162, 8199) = 0.08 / 48.8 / 46.8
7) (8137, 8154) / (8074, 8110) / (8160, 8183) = 0.37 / 48.2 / 46.7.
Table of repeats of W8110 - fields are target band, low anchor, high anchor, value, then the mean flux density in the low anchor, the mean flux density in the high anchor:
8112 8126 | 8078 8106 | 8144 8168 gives 0.4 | 48.3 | 47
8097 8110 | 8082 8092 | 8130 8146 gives 0.5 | 49.5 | 45.9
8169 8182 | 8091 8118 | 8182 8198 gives -0.2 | 47.5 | 46.6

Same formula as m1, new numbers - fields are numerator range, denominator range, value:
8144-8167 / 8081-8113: 0.98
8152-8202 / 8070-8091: 0.94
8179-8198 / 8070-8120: 0.97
